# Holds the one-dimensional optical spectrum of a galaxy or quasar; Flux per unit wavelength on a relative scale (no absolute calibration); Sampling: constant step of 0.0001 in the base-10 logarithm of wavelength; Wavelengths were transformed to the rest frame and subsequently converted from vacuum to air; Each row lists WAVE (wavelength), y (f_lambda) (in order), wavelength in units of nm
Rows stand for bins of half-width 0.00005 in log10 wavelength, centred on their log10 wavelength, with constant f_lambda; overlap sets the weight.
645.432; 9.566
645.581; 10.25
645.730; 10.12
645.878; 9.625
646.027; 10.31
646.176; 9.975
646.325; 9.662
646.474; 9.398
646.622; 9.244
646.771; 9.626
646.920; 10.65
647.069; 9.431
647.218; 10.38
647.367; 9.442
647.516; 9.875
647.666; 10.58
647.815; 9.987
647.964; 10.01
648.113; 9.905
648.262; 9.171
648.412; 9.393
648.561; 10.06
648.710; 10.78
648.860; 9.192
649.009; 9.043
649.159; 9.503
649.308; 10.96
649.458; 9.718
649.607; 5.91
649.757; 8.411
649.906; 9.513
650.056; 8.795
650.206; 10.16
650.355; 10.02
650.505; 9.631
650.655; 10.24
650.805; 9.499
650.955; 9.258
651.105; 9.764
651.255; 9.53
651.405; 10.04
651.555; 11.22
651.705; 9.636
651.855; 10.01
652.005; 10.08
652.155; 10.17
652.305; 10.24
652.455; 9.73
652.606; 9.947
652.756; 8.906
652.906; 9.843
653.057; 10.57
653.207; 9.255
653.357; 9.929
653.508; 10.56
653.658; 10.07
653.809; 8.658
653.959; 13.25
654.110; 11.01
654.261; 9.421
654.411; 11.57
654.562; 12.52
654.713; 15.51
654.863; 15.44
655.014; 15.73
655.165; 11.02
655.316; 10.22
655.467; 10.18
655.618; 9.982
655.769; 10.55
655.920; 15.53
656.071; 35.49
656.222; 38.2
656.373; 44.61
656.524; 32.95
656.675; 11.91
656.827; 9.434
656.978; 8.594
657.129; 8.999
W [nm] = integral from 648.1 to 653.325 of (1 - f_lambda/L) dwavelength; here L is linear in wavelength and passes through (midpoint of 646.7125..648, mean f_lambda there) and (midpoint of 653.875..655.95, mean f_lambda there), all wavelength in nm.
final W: 0.62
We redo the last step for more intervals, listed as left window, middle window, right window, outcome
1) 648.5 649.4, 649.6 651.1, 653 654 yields 0.104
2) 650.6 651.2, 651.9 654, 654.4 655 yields 0.355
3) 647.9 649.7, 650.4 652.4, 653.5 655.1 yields 0.151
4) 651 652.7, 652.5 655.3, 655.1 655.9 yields -0.219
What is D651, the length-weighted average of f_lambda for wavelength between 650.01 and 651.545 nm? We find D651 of 9.77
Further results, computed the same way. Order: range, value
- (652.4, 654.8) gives 10.7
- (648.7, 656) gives 10.4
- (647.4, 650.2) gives 9.5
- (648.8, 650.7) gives 9.3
